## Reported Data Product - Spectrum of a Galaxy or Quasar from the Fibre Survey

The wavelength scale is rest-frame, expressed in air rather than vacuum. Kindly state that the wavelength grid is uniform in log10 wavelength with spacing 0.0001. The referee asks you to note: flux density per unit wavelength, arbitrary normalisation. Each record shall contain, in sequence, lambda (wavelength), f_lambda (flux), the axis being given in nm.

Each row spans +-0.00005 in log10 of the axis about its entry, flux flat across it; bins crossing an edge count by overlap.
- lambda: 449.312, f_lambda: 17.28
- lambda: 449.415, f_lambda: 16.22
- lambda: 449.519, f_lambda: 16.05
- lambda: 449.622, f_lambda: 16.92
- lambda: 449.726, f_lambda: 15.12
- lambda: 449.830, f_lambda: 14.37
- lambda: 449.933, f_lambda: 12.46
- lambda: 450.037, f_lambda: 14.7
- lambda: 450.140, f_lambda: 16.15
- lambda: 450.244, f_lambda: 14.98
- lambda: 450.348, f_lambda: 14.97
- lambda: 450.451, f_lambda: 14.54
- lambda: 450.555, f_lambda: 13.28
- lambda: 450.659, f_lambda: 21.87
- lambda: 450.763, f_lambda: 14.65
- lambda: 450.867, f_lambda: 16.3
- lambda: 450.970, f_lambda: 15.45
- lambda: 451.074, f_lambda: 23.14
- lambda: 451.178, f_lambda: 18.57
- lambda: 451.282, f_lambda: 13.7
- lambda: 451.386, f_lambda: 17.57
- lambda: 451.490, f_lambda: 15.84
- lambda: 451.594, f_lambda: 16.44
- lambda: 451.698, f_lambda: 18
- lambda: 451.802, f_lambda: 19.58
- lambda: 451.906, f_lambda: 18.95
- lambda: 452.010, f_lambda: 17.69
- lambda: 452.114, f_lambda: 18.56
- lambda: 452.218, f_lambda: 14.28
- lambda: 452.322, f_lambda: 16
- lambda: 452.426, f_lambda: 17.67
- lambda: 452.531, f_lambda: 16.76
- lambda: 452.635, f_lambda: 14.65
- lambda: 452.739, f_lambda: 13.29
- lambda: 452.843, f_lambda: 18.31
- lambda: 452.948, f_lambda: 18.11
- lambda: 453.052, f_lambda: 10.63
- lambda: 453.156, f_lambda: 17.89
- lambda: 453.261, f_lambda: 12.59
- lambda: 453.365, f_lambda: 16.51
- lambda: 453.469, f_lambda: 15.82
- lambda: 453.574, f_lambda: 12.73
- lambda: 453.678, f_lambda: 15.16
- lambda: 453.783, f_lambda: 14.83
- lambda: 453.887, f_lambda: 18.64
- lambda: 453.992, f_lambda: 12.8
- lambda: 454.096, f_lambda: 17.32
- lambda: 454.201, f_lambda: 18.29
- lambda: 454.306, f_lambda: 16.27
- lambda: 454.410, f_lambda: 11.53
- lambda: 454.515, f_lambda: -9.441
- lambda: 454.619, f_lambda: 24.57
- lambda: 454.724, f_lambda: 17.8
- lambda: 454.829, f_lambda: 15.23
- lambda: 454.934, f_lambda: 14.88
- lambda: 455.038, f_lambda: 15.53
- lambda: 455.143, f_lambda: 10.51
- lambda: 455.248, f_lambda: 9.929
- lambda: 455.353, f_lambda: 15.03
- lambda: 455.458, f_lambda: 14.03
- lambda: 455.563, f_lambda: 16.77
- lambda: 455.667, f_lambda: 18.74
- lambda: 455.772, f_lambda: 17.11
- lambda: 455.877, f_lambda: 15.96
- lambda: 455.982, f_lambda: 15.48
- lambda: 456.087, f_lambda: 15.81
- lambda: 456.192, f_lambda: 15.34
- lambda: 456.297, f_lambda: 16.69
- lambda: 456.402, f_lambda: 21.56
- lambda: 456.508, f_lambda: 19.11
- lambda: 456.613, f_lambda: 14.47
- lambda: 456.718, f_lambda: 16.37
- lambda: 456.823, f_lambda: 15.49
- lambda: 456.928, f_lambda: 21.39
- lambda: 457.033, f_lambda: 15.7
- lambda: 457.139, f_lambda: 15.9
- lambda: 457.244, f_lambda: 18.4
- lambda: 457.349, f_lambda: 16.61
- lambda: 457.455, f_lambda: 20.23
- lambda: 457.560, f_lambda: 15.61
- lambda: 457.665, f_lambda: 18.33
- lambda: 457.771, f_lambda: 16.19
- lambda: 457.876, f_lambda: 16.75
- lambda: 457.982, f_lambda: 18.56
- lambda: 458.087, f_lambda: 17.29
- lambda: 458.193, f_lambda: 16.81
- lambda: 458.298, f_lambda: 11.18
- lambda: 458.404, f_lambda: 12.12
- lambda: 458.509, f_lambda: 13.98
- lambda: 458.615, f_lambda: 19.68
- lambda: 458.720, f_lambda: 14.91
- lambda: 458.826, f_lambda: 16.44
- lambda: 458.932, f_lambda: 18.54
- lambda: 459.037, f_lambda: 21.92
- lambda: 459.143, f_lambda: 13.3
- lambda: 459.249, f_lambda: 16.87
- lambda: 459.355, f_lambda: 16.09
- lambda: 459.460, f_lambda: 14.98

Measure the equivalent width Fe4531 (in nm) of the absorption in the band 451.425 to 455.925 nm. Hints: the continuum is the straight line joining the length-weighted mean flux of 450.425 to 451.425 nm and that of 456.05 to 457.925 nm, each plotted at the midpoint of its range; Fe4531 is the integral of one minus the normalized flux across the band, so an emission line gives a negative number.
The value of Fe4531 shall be 0.443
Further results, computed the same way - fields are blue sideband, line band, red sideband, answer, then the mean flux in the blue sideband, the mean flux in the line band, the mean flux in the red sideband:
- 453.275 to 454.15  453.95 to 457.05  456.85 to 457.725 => 0.23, 15.4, 15.4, 17.7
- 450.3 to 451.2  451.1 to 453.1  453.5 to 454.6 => -0.16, 16.9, 16.7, 13.2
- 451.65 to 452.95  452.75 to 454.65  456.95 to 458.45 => 0.28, 17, 14.4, 16.5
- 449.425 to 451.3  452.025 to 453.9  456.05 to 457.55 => 0.10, 16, 15.7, 17.3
